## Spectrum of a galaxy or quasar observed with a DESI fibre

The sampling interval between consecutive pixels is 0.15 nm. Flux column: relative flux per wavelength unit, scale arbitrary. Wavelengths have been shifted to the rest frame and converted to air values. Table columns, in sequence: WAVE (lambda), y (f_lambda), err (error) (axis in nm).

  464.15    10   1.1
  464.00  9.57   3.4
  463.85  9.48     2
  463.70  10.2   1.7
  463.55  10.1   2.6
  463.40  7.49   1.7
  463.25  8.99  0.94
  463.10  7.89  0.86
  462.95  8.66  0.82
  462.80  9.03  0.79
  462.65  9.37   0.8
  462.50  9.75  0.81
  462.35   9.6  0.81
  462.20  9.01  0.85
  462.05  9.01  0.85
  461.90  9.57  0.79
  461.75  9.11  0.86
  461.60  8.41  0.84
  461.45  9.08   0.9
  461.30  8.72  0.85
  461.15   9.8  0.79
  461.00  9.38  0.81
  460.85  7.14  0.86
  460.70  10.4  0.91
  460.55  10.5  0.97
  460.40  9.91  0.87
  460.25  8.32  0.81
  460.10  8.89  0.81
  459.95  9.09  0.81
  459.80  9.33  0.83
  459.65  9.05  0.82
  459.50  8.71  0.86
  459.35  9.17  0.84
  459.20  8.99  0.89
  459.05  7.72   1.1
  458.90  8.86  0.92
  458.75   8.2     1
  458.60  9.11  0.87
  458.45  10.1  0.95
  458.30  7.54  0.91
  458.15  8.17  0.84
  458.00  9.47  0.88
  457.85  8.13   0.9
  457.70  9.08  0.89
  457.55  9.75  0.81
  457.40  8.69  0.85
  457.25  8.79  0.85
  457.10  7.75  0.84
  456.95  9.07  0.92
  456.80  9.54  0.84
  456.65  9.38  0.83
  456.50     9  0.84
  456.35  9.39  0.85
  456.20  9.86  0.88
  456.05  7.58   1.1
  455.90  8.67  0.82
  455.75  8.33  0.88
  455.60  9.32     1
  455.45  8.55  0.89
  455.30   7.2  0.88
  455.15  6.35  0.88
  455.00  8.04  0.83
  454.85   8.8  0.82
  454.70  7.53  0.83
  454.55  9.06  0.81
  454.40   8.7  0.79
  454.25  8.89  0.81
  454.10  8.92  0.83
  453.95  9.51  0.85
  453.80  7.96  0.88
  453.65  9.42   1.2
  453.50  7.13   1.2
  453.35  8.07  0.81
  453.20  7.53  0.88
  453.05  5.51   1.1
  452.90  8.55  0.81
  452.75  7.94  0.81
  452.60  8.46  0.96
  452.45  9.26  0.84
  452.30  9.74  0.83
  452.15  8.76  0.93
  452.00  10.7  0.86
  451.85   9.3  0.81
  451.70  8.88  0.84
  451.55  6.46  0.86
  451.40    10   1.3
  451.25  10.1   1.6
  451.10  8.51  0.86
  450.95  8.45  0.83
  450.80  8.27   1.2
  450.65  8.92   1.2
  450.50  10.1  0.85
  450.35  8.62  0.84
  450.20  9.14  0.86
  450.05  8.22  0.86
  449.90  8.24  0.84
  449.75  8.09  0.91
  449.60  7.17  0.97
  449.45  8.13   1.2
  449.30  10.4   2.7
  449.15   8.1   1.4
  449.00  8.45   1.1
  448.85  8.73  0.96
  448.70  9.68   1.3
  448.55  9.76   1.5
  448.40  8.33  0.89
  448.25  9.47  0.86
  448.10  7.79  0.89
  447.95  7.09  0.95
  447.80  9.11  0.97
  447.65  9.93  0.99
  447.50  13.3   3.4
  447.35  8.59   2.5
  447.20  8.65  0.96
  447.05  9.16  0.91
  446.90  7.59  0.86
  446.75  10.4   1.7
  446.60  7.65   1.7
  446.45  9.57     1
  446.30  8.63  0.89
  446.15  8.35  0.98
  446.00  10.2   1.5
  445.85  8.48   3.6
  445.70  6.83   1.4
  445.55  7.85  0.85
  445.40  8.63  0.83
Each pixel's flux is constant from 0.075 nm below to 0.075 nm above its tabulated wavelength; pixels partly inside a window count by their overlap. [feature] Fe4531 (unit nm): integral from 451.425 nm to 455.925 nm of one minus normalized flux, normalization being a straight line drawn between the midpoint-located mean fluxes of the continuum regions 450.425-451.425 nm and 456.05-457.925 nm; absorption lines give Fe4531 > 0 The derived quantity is 0.33 nm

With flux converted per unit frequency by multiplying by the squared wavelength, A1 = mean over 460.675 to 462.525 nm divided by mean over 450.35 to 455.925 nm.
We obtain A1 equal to 1.11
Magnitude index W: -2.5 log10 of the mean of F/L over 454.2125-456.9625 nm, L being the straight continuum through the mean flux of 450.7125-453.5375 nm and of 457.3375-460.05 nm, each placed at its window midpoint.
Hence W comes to 0.01 mag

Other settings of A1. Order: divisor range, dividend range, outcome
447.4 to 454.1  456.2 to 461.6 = 1.06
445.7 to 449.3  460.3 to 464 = 1.09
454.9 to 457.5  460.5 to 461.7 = 1.09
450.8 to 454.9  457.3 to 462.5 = 1.08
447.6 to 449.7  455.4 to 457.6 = 1.06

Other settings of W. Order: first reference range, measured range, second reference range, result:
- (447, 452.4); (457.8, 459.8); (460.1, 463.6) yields 0.038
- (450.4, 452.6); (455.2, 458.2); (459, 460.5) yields 0.029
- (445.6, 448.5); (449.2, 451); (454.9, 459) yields 0.023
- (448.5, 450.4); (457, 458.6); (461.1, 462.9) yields 0.030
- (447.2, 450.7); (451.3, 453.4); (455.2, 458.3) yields 0.038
